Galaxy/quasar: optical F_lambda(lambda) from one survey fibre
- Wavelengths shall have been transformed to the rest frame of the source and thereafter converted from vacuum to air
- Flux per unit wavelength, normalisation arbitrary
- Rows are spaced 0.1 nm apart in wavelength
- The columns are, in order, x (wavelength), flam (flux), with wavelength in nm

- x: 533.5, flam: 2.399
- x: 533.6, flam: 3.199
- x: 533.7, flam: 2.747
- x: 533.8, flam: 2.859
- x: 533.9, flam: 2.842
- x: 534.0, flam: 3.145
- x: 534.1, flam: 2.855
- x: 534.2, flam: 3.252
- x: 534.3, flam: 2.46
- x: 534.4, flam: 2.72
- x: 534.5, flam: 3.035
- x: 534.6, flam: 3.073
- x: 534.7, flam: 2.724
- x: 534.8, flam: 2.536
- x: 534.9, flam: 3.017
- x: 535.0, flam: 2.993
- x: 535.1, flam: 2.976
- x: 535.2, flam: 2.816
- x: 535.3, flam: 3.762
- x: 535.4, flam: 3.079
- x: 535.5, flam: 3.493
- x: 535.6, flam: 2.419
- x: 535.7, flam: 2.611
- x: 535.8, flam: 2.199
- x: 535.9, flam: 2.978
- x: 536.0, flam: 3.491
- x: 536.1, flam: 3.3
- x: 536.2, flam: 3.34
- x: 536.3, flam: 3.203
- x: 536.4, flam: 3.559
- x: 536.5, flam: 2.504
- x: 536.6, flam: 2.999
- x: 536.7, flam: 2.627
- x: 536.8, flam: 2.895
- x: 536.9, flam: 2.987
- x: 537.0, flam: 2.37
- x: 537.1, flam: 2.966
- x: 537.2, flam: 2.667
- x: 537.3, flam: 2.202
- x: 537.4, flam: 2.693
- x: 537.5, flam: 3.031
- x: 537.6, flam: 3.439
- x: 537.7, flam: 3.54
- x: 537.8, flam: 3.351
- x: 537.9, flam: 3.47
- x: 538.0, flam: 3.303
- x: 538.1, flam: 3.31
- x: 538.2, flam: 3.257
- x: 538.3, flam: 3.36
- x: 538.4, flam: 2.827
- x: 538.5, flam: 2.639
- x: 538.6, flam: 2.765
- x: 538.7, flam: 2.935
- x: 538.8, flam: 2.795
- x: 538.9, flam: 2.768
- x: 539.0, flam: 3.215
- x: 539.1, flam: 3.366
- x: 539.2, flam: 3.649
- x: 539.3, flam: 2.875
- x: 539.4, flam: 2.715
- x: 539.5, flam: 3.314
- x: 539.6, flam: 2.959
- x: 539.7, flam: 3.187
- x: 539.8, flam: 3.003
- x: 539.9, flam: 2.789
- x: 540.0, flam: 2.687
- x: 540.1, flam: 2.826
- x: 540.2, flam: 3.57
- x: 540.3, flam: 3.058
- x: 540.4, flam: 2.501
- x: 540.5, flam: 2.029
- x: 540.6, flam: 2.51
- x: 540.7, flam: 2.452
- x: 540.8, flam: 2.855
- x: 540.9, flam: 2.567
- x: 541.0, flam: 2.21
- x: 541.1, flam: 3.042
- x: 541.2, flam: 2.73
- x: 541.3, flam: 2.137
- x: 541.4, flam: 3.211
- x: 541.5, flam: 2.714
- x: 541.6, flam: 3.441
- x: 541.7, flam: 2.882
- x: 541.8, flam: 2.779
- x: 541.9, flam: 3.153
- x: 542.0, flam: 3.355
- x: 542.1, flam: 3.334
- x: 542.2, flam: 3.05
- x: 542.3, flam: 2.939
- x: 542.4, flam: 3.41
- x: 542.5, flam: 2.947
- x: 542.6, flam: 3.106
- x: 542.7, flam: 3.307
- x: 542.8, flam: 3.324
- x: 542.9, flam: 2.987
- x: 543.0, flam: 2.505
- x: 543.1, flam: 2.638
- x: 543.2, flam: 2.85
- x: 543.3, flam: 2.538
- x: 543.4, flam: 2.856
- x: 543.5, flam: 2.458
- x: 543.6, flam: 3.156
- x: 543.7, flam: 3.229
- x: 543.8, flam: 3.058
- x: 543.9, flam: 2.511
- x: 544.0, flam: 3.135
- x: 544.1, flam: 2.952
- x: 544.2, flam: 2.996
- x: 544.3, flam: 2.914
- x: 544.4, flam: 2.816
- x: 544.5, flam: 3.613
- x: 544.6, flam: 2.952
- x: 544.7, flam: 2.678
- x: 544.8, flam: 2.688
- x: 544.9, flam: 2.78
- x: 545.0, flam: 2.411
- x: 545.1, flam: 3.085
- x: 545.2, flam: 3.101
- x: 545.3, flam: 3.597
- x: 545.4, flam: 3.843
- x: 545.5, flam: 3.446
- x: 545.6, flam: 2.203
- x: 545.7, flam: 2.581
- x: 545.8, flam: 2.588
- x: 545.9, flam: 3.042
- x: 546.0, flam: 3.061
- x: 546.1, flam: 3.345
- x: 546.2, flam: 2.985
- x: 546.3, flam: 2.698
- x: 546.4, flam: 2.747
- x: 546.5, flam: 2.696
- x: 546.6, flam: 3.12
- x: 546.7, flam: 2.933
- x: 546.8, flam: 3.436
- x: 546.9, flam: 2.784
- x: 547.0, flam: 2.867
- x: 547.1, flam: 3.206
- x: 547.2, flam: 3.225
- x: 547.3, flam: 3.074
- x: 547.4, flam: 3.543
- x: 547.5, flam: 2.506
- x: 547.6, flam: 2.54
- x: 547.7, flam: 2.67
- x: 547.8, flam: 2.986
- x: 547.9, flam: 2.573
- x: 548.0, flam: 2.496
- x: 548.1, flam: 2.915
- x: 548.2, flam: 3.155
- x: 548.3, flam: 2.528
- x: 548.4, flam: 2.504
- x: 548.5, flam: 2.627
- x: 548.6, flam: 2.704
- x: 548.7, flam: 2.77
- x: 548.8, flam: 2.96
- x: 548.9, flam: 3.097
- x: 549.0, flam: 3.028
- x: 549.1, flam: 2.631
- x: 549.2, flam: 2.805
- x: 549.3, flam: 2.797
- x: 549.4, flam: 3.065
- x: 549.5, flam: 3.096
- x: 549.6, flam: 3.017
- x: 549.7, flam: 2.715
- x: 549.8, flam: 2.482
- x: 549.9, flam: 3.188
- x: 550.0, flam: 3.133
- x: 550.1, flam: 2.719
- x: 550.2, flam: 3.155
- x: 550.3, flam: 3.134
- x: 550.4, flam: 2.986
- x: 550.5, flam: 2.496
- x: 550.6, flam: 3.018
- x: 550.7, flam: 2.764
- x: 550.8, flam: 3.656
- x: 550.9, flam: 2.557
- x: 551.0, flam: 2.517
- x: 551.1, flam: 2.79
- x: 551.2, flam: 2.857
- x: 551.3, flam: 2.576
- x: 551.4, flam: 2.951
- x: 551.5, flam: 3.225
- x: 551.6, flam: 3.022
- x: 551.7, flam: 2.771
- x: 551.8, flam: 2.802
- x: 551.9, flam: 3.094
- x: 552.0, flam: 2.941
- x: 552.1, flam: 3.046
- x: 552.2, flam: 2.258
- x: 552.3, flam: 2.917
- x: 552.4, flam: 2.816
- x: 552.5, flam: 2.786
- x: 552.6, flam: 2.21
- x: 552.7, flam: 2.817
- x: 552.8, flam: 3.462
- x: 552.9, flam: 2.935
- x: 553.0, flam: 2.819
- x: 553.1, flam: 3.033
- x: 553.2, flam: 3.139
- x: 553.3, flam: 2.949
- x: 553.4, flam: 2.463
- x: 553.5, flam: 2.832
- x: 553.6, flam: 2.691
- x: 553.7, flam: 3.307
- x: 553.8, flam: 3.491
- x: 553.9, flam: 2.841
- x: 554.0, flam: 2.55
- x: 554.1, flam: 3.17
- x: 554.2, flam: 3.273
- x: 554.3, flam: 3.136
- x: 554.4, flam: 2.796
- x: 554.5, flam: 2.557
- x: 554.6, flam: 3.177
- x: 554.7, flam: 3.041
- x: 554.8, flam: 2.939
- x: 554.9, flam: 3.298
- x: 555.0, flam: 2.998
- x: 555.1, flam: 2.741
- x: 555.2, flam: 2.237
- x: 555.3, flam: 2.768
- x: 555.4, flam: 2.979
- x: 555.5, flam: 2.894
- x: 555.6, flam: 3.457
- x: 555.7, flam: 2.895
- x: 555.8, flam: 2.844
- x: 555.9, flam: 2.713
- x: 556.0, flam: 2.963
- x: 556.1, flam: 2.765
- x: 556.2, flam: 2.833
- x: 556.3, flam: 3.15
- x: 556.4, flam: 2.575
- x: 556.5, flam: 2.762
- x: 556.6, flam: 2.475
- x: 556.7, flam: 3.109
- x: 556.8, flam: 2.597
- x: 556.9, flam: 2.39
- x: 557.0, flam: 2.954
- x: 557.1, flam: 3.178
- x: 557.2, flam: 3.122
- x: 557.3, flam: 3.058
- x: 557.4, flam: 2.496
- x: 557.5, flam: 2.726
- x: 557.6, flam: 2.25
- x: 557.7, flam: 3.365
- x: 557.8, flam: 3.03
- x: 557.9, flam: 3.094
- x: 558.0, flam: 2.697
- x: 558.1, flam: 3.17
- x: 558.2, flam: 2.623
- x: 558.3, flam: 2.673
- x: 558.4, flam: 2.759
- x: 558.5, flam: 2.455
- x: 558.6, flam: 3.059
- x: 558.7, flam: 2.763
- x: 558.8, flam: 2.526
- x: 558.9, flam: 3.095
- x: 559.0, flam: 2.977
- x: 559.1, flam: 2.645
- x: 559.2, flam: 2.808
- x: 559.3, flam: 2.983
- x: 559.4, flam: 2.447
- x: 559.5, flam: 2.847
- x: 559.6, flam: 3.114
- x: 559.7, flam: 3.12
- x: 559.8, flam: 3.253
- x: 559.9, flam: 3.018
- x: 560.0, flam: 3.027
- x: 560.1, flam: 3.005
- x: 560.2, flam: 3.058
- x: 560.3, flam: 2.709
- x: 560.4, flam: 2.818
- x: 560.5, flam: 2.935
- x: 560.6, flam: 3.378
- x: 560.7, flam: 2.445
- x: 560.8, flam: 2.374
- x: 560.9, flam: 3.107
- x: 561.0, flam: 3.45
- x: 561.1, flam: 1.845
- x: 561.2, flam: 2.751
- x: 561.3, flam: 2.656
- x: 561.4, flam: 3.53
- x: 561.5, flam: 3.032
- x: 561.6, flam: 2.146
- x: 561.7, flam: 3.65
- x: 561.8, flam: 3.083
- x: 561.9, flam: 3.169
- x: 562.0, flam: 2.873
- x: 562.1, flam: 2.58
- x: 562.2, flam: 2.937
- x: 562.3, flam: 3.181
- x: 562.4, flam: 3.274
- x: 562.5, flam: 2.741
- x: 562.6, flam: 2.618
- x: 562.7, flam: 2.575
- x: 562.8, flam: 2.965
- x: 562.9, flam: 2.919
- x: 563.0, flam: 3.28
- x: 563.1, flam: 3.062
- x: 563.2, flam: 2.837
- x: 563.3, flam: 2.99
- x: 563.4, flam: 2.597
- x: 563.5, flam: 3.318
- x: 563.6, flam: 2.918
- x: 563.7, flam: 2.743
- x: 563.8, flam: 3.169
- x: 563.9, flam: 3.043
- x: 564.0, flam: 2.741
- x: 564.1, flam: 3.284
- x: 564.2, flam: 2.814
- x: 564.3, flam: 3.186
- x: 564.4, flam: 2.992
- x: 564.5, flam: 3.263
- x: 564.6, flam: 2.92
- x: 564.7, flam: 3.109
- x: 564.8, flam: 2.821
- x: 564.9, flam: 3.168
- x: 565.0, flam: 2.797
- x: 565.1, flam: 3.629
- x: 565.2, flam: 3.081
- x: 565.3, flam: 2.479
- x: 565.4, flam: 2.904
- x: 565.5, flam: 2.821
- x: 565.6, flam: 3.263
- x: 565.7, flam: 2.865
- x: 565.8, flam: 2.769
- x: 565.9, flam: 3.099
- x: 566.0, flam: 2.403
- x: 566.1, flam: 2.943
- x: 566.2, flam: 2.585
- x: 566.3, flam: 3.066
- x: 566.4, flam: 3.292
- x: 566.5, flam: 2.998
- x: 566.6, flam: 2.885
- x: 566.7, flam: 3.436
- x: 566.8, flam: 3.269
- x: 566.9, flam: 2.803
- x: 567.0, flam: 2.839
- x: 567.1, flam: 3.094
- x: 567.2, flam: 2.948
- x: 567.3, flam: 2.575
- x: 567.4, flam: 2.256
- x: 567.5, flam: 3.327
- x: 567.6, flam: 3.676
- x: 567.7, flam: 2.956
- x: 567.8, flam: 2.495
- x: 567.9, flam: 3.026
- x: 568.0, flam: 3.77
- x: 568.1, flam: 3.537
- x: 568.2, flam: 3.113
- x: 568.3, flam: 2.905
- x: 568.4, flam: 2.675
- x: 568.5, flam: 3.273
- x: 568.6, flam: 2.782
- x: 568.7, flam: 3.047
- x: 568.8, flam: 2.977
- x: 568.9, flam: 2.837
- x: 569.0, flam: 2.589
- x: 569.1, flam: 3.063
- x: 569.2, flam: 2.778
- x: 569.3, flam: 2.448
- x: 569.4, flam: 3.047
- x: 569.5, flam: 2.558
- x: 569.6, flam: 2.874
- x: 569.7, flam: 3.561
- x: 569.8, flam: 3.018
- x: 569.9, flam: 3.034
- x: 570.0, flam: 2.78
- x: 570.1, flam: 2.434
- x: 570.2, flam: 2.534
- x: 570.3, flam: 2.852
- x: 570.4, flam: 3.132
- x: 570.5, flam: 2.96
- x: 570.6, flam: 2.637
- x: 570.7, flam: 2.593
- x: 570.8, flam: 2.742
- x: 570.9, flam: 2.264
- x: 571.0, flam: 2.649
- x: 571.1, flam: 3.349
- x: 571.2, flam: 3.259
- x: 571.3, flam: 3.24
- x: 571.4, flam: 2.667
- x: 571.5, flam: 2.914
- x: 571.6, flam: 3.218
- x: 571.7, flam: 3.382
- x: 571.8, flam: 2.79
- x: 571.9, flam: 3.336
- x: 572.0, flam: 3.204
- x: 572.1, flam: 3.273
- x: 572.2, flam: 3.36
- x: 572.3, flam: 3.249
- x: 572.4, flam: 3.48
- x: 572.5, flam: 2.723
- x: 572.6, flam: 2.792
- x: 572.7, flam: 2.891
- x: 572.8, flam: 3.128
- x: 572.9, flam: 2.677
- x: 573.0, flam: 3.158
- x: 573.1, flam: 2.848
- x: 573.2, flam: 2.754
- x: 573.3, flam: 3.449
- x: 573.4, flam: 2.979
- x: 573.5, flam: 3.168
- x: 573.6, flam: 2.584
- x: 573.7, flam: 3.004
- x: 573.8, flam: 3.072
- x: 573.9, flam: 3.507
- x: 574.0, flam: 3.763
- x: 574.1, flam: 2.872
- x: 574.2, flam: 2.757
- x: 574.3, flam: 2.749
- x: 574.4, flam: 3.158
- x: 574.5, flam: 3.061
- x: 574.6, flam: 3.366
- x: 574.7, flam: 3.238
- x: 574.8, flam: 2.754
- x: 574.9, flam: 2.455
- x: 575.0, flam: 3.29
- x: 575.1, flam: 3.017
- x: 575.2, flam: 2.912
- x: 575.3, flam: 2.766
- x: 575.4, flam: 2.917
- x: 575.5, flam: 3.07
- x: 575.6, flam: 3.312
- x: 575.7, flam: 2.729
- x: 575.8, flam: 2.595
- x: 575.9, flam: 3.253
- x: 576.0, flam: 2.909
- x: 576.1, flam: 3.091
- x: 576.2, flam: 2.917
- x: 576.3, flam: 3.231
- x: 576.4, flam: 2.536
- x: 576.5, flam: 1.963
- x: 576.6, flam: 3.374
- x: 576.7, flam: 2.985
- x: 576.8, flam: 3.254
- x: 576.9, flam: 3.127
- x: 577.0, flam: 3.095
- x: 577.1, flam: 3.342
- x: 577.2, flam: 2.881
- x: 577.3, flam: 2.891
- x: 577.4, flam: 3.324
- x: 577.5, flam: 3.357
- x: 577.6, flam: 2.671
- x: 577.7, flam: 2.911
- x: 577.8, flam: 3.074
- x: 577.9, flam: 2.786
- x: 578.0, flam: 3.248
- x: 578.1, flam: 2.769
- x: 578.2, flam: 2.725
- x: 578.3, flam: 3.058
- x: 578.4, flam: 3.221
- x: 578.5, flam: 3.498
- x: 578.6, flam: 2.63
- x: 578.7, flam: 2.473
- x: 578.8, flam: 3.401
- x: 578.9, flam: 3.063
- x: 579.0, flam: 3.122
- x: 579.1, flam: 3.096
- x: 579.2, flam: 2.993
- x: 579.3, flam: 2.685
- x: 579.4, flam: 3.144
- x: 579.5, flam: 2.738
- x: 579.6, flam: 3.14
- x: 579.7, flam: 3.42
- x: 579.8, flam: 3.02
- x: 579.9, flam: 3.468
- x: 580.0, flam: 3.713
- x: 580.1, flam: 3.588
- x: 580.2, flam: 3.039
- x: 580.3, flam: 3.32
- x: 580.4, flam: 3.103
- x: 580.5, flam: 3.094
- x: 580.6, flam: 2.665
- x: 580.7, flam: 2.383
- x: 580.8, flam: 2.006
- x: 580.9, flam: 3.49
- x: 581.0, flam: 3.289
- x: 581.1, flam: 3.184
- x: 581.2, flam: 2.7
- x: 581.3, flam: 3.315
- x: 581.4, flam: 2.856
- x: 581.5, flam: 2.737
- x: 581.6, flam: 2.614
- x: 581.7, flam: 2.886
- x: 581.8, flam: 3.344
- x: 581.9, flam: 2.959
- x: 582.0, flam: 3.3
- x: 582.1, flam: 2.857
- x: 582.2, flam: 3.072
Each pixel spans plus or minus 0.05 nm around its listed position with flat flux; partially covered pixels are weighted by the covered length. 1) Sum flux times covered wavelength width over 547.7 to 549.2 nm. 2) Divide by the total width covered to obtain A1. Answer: 2.78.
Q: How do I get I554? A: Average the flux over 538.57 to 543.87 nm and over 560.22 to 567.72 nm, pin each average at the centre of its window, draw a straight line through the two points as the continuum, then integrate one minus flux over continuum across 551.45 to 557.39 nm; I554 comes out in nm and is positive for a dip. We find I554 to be 0.08 nm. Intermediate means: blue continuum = 2.92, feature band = 2.9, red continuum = 2.95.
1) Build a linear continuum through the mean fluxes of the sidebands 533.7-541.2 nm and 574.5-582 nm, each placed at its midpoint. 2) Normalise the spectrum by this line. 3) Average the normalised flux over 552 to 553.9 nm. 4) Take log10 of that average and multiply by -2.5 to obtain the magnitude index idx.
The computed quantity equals 0.03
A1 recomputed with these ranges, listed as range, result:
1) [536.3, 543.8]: 2.94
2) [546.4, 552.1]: 2.89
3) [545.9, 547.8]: 2.97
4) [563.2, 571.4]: 2.95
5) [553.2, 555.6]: 2.93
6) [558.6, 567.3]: 2.94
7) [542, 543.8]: 2.99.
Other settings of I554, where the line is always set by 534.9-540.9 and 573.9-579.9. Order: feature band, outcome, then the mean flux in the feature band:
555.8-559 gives 0.18 nm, 2.82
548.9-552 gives 0.08 nm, 2.91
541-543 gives -0.02 nm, 3.01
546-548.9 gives 0.09 nm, 2.89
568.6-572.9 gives 0.09 nm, 2.94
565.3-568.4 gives 0.02 nm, 2.98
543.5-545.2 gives 0.03 nm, 2.93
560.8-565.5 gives 0.07 nm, 2.95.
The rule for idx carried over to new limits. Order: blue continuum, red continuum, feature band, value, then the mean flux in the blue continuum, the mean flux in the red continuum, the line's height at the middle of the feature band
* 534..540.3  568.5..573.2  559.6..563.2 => 0.01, 3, 2.94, 2.96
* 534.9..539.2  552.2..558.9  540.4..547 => 0.02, 3.02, 2.87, 2.97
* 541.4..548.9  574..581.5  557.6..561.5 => 0.04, 2.94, 3.01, 2.97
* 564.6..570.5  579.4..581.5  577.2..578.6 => 0.01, 2.95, 3.07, 3.05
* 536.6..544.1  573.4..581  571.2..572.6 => -0.04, 2.94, 3.02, 3.01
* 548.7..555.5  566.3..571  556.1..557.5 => 0.03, 2.9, 2.93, 2.91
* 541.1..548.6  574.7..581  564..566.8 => -0.01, 2.93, 3.01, 2.98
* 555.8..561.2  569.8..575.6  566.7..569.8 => -0.01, 2.84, 2.99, 2.94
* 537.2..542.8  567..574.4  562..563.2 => 0.02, 2.97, 2.98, 2.98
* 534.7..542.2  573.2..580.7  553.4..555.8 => 0.01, 2.95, 3.03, 2.99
